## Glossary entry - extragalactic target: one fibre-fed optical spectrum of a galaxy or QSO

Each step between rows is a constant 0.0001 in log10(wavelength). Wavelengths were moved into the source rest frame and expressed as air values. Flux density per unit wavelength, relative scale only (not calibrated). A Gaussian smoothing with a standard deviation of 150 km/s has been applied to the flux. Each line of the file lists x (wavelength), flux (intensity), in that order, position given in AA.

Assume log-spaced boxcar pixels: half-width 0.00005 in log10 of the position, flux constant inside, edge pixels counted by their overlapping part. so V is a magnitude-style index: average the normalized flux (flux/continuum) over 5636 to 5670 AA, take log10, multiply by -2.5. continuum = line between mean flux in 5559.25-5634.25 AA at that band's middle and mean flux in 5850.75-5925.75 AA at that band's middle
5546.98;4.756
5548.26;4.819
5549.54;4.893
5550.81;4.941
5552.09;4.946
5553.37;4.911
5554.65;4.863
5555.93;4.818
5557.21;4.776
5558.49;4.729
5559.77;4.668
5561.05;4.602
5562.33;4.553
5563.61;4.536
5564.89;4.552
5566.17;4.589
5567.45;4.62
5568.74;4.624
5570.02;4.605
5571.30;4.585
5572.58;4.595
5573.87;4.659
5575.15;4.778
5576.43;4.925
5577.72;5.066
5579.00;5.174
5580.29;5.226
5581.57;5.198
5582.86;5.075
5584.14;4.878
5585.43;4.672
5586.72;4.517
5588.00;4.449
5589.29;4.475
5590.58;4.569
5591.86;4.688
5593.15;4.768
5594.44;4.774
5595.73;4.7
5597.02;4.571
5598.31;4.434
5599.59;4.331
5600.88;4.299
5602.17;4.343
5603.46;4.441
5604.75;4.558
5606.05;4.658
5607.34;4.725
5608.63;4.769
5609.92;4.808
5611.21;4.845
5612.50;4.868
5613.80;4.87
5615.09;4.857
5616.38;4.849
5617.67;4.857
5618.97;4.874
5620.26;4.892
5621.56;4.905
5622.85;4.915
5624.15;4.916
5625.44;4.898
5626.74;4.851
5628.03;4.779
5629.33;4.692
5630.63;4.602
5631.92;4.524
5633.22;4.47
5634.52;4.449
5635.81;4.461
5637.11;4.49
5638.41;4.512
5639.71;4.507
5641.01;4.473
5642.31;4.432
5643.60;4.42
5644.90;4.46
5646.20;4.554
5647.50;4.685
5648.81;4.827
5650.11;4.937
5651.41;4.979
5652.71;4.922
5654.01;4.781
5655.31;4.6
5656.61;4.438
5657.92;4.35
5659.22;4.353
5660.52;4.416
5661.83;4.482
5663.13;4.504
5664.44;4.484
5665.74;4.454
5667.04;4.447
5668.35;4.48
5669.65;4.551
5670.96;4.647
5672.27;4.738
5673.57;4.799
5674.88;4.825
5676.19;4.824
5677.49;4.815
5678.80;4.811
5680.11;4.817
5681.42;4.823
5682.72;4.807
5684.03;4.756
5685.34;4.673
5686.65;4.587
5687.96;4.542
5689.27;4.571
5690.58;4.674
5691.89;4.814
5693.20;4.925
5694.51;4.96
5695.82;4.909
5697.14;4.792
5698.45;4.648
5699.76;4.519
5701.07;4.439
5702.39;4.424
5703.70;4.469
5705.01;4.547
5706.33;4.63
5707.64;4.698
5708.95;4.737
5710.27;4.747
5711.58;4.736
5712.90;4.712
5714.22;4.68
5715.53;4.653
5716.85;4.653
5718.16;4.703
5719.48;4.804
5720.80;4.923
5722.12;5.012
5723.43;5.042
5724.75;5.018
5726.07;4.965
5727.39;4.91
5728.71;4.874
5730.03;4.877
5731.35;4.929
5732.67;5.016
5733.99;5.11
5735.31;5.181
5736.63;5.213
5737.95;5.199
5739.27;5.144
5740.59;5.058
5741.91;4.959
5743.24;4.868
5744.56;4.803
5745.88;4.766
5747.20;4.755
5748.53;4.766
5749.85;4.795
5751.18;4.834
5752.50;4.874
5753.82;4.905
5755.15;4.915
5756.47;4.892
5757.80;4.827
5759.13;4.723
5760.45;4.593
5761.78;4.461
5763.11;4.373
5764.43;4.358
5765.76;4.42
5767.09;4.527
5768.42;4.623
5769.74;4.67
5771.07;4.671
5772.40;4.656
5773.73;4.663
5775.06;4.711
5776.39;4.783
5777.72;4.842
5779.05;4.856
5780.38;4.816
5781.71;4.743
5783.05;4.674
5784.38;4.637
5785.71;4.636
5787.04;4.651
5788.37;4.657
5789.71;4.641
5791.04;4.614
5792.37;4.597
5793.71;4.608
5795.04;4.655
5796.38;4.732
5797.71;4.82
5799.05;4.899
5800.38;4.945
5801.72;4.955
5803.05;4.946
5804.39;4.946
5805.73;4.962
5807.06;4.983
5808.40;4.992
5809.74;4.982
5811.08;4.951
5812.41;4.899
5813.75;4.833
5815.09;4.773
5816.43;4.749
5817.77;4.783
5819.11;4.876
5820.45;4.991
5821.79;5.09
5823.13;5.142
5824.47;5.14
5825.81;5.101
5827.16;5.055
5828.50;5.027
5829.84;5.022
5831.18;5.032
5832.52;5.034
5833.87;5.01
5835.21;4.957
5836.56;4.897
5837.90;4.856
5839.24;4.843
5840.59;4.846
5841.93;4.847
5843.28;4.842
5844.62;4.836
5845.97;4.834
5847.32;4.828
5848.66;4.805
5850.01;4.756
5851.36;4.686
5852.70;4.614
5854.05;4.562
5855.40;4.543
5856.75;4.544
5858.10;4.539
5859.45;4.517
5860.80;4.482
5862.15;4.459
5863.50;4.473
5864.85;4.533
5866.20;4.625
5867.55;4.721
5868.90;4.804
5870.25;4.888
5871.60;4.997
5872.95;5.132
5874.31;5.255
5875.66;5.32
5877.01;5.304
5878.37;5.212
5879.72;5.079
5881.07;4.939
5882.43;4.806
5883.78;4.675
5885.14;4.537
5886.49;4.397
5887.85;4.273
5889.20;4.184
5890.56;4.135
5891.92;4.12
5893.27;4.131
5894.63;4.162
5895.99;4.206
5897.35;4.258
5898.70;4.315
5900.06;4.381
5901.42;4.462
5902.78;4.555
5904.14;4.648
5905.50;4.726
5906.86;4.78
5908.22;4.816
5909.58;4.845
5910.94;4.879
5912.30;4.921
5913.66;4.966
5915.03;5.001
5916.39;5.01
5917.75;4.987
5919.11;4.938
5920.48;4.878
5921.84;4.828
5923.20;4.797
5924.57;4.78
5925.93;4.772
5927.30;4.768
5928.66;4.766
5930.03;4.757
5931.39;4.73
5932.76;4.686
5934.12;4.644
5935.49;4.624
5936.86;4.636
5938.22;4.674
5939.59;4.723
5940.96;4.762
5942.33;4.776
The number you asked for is 0.04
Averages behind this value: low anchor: 4.71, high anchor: 4.69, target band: 4.56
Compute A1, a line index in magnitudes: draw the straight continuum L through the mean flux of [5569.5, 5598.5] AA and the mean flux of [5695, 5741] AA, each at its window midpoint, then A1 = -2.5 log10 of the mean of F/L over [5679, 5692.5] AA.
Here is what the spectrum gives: 0.02 mag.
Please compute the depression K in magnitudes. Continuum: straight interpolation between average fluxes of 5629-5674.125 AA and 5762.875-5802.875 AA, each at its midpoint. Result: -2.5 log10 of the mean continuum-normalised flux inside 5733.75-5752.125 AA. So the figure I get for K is -0.07 mag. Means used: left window 4.57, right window 4.69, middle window 4.96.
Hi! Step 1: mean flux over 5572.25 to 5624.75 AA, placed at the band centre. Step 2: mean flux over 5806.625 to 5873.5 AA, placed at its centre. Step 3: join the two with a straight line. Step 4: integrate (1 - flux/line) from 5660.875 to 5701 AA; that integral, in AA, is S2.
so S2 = 0.80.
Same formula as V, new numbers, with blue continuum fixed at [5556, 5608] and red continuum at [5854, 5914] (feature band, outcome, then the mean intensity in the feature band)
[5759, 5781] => 0.01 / 4.63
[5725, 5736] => -0.07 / 4.98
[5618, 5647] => 0.01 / 4.64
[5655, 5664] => 0.05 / 4.44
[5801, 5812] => -0.07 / 4.96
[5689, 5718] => 0.00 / 4.68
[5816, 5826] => -0.08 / 4.99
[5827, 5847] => -0.06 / 4.92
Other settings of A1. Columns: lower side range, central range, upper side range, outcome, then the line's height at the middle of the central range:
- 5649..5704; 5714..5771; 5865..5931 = -0.03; 4.68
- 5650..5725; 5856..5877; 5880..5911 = -0.06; 4.52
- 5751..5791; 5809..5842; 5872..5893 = -0.05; 4.72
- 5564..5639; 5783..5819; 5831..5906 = -0.03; 4.69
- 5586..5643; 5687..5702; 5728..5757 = 0.03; 4.83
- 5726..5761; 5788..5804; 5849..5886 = 0.02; 4.86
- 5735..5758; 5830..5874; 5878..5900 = -0.04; 4.58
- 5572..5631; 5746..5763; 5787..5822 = 0.01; 4.81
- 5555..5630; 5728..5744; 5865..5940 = -0.07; 4.72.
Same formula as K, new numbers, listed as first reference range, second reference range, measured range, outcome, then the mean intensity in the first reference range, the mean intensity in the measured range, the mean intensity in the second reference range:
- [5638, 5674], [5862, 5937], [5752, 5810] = -0.02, 4.58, 4.74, 4.71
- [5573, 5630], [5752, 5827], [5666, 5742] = 0.00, 4.76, 4.79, 4.78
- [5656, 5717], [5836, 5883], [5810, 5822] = -0.03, 4.65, 4.88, 4.81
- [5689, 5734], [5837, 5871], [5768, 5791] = 0.01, 4.77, 4.7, 4.69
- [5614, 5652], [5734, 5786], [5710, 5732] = -0.02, 4.69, 4.84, 4.78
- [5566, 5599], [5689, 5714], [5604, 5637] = -0.01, 4.74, 4.75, 4.68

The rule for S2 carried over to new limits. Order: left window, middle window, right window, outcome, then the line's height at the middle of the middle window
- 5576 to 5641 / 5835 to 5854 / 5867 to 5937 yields -0.35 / 4.72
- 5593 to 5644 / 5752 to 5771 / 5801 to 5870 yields 0.48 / 4.77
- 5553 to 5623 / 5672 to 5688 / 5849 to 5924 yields -0.18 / 4.71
